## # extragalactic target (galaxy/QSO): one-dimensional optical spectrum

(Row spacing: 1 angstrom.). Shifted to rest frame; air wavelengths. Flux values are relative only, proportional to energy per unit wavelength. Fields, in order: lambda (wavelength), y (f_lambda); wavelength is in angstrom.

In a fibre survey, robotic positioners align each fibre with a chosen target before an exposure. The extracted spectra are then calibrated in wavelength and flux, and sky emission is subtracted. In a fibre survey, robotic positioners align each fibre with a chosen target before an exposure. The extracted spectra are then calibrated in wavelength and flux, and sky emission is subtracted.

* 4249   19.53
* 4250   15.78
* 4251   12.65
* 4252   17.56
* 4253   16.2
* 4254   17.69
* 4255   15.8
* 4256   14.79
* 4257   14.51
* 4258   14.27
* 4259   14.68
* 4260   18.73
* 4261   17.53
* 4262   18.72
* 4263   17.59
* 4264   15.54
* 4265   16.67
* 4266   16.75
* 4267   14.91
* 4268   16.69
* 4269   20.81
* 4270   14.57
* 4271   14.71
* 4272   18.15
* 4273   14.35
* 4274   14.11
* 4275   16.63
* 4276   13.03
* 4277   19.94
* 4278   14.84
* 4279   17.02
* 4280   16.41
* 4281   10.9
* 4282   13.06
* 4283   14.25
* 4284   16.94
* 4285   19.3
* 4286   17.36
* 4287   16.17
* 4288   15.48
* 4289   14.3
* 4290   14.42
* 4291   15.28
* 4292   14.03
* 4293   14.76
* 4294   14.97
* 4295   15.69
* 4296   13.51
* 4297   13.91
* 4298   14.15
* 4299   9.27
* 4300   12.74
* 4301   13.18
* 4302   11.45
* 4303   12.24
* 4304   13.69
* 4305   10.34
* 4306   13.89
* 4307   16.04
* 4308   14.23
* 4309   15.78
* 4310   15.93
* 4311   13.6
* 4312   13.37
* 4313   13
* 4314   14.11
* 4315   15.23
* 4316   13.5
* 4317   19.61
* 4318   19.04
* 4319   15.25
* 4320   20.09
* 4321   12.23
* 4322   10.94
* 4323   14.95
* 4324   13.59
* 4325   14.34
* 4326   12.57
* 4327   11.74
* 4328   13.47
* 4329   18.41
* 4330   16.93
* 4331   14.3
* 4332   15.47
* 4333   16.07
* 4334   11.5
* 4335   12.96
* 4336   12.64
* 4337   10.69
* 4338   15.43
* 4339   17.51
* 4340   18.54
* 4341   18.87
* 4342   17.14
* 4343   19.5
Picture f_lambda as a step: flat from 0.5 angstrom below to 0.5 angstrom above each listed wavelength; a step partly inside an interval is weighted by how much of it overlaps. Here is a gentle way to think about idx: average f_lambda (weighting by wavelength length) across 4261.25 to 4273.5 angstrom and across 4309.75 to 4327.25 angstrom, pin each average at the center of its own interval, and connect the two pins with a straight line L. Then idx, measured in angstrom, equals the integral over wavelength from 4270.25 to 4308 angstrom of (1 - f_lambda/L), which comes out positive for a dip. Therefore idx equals 2.9 angstrom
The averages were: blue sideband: 16.6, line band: 14.6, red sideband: 14.6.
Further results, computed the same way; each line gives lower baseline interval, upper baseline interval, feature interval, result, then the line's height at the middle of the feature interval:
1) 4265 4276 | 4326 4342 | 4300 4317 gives 1.68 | 15.4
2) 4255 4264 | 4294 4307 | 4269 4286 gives -1.00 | 14.9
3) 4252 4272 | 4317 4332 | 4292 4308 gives 2.27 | 15.6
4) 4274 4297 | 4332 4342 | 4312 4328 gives 0.57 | 15.1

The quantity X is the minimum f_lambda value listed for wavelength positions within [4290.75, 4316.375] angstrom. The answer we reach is 9.27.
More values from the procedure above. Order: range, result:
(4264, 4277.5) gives 13.03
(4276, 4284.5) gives 10.9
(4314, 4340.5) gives 10.69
